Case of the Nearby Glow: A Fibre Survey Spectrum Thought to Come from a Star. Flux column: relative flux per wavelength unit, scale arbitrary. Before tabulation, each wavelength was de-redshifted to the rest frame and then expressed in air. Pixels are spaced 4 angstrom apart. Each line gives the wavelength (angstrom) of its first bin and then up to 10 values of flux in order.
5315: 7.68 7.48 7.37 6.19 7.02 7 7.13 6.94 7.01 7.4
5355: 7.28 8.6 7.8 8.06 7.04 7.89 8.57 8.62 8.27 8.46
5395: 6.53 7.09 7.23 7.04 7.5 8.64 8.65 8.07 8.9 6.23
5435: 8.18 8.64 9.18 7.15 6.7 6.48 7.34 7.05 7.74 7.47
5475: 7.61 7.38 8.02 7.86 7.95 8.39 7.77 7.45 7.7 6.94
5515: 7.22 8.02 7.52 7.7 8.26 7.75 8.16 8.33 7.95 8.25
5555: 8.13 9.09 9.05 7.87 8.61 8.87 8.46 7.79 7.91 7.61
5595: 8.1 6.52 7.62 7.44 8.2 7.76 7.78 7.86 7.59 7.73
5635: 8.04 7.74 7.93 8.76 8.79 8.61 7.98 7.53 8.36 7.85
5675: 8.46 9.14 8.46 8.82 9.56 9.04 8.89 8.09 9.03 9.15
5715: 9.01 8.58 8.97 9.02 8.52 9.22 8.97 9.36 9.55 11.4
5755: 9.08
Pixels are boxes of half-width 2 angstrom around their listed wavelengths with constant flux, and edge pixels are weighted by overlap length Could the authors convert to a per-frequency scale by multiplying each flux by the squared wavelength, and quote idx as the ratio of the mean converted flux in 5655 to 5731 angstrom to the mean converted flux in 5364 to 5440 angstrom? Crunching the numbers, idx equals 1.22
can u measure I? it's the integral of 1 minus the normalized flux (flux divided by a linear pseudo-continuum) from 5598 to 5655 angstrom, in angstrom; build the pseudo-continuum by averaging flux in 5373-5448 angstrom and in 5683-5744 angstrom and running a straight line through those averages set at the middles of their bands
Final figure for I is 5.0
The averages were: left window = 7.95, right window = 8.93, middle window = 7.89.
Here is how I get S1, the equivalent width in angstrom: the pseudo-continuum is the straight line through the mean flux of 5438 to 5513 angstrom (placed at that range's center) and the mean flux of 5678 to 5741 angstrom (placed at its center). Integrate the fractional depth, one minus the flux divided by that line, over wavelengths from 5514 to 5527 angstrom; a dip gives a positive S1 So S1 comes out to 0.4 angstrom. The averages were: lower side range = 7.61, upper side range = 8.9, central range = 7.63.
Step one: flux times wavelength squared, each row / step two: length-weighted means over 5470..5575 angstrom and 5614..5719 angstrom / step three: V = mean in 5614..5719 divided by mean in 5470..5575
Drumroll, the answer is 1.1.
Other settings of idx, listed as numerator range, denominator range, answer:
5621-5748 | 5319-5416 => 1.28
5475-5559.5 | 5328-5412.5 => 1.10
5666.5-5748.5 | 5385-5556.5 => 1.25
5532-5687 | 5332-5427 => 1.15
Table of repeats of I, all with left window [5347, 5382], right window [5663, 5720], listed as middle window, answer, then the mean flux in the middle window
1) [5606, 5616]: 0.8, 7.84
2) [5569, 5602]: 1.7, 7.97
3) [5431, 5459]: 1.5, 7.59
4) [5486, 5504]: 0.6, 7.91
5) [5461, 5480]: 1.5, 7.45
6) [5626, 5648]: 1.6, 7.95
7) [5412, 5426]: -0.8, 8.42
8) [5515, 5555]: 1.5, 7.96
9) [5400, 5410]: 0.9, 7.17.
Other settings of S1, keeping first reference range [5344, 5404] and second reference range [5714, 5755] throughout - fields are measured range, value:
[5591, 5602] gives 1.6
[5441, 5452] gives 0.4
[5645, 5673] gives 2.1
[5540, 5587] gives 0.8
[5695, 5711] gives 0.6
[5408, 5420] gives -0.4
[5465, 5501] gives 1.7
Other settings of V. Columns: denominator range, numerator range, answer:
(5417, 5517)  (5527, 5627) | 1.09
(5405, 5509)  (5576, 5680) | 1.10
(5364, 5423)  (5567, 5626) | 1.08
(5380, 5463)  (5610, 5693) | 1.16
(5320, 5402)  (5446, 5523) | 1.04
